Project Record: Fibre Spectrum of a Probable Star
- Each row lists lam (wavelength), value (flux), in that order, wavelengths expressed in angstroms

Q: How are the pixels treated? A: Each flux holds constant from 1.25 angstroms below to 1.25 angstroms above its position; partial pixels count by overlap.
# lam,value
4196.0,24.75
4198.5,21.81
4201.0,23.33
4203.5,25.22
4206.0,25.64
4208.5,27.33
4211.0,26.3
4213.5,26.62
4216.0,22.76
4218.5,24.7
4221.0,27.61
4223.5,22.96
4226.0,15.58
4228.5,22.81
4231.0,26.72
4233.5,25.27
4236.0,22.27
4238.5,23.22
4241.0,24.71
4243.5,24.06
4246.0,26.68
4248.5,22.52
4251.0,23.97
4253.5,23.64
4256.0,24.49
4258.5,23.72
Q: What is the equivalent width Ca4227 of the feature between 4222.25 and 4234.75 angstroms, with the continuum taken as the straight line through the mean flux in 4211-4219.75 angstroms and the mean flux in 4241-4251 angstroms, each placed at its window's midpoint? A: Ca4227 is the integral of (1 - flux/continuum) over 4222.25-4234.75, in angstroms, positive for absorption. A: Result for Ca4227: 1.02 angstroms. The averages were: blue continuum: 24.9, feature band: 22.7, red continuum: 24.4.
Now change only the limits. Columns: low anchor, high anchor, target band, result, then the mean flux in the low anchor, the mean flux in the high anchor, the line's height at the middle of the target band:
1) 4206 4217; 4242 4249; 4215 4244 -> 1.88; 25.8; 24.6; 25.2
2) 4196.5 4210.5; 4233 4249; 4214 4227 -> 0.74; 24.8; 24.1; 24.5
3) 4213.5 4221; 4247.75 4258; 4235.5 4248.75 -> -0.03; 24.9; 23.7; 24.1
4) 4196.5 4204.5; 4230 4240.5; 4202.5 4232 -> -0.73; 23.5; 24.3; 23.9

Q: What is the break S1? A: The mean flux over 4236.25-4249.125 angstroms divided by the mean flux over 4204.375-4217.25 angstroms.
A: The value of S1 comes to 0.94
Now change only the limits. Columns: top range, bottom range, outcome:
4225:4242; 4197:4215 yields 0.92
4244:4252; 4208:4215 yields 0.92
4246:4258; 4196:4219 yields 0.96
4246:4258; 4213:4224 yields 0.96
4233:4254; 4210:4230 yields 1.01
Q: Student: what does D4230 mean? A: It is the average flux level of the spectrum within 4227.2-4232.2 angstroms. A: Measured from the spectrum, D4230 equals 24.7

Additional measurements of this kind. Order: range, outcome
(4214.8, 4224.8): 24.5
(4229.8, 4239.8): 24.4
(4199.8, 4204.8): 24.3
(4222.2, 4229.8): 20.5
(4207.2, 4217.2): 25.8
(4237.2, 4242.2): 23.9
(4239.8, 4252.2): 24.4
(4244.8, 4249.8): 24.6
